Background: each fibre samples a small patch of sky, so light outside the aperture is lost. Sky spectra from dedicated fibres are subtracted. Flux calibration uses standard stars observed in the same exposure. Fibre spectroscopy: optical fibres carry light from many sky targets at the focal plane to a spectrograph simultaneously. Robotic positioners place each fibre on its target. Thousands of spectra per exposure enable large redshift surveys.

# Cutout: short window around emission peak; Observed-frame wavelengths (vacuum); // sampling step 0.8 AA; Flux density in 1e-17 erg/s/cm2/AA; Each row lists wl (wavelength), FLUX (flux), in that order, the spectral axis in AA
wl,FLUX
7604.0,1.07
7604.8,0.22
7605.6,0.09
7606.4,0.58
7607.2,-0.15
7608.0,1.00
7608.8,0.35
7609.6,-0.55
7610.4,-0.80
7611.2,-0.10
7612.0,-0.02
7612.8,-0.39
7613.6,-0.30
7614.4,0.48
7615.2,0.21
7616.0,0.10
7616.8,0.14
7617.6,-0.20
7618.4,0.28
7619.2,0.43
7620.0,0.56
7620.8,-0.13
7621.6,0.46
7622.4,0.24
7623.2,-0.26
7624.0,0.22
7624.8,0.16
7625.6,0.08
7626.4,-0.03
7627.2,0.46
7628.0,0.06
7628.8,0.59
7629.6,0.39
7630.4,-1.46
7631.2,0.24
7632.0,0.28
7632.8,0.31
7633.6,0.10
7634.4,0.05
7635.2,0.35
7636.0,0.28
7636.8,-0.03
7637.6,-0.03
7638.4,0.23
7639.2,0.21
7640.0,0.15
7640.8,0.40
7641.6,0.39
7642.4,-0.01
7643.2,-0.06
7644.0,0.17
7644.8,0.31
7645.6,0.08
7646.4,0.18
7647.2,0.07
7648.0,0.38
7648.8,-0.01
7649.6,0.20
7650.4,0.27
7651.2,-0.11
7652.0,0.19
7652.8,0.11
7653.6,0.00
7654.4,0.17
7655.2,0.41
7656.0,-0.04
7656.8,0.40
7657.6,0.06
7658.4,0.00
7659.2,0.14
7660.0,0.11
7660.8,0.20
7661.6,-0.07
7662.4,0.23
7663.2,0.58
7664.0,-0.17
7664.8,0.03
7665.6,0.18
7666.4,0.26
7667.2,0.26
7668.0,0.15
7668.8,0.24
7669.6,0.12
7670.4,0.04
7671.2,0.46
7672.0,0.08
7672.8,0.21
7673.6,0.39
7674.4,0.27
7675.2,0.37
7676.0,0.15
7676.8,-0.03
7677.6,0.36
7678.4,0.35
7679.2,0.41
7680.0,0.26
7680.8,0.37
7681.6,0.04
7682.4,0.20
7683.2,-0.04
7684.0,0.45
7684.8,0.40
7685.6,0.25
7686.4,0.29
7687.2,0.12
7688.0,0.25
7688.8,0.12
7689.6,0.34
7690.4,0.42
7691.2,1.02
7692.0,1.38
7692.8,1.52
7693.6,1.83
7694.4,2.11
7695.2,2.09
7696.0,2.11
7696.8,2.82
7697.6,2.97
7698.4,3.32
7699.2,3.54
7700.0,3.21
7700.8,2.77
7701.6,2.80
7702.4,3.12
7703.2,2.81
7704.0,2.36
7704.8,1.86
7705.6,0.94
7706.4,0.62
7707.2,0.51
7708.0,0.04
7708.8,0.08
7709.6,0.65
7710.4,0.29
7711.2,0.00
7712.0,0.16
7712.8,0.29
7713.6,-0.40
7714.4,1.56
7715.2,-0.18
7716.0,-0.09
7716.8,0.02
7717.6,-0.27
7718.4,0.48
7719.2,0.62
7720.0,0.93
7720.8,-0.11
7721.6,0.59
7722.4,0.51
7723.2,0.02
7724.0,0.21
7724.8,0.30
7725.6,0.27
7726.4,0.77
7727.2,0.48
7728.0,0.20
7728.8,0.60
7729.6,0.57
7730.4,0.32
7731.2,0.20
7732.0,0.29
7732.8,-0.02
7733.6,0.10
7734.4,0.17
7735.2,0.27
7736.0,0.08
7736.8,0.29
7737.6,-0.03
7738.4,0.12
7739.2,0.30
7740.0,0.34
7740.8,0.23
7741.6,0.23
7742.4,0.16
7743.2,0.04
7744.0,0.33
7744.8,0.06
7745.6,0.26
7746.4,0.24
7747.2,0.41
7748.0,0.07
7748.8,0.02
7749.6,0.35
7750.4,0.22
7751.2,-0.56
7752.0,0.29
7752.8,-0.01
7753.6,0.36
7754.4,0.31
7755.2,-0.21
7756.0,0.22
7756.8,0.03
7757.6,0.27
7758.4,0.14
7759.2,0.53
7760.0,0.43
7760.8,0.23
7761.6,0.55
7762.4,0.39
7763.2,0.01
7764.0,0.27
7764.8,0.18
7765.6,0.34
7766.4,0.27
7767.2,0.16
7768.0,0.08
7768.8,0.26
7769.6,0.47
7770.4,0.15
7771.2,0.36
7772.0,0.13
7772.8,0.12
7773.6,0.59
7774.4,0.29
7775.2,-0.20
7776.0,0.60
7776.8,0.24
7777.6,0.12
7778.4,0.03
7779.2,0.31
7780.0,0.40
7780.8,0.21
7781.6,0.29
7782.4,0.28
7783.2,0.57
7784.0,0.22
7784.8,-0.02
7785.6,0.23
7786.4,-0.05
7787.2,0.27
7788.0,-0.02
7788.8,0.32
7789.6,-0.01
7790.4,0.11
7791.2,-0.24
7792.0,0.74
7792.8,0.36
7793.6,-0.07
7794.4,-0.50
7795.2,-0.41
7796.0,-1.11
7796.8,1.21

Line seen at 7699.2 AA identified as [O II]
